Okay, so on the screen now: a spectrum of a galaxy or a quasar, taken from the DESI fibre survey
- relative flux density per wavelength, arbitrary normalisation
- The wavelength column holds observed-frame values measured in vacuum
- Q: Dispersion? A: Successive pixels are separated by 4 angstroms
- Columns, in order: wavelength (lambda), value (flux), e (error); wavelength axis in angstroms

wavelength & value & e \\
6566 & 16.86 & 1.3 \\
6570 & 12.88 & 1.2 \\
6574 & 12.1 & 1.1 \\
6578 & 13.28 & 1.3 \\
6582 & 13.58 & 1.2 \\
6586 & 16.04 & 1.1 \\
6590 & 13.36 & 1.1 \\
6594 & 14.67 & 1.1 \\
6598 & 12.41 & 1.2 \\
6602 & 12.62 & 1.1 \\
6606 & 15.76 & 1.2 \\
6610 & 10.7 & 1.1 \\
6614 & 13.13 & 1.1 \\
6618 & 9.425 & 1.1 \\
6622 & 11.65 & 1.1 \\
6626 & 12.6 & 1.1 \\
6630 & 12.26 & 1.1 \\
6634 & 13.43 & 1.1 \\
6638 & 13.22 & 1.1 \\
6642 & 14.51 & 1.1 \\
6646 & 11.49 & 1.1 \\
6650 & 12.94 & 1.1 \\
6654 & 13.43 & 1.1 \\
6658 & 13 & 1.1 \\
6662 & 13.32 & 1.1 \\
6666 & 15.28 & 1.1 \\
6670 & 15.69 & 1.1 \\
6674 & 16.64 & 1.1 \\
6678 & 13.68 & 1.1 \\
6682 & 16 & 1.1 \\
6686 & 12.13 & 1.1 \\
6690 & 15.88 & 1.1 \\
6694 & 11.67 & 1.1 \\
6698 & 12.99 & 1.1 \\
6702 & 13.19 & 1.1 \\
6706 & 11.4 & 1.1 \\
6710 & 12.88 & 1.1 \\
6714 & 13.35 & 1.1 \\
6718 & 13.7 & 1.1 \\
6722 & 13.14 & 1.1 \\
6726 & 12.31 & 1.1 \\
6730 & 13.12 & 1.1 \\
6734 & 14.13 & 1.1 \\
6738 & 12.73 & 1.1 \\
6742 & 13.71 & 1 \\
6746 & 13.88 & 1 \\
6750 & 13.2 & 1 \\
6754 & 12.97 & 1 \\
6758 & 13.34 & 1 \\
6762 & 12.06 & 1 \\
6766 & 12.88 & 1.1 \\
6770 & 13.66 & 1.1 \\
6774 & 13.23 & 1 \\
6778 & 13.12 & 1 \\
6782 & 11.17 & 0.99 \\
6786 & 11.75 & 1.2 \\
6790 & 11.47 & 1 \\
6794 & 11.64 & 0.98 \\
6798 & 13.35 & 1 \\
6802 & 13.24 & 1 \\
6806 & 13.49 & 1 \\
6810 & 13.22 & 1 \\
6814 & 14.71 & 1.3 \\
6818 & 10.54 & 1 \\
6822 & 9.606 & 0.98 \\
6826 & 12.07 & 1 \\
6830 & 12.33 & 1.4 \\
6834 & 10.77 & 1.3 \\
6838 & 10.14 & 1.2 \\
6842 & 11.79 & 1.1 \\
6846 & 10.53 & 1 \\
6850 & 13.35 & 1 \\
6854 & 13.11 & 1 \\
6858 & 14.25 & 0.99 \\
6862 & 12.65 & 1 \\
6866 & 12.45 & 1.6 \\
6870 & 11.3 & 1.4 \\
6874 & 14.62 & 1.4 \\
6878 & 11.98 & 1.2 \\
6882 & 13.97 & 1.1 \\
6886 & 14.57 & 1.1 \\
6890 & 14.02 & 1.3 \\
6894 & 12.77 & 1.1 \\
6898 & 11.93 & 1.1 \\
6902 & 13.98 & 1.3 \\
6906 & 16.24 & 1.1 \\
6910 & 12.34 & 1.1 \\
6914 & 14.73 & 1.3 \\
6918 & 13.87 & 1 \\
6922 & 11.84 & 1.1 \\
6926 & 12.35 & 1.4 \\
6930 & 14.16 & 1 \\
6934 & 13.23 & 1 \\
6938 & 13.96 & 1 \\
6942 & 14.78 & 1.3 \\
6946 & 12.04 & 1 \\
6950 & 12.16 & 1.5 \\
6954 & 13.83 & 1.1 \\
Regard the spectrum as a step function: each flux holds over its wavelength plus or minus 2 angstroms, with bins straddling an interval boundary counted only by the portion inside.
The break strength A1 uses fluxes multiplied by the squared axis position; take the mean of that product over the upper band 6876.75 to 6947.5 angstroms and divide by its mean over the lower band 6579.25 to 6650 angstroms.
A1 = 1.14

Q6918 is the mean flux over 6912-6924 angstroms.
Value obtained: 13.5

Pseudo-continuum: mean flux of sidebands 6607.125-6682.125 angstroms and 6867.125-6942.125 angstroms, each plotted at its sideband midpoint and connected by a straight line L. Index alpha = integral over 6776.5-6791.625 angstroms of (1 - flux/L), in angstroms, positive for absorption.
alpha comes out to 1.72 angstroms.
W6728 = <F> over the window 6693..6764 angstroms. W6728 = 13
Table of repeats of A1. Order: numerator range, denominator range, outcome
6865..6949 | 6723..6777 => 1.06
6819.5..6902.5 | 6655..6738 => 0.96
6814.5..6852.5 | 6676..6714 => 0.89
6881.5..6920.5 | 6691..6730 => 1.14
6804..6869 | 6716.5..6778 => 0.95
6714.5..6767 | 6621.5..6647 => 1.06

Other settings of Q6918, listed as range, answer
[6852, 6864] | 13.3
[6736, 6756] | 13.3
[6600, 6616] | 13.1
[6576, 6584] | 13.4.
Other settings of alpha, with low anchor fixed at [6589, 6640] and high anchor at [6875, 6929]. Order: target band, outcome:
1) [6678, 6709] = -1.0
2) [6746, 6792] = 1.5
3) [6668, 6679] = -2.3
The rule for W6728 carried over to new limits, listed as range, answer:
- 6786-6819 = 12.7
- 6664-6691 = 15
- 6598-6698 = 13.3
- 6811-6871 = 12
